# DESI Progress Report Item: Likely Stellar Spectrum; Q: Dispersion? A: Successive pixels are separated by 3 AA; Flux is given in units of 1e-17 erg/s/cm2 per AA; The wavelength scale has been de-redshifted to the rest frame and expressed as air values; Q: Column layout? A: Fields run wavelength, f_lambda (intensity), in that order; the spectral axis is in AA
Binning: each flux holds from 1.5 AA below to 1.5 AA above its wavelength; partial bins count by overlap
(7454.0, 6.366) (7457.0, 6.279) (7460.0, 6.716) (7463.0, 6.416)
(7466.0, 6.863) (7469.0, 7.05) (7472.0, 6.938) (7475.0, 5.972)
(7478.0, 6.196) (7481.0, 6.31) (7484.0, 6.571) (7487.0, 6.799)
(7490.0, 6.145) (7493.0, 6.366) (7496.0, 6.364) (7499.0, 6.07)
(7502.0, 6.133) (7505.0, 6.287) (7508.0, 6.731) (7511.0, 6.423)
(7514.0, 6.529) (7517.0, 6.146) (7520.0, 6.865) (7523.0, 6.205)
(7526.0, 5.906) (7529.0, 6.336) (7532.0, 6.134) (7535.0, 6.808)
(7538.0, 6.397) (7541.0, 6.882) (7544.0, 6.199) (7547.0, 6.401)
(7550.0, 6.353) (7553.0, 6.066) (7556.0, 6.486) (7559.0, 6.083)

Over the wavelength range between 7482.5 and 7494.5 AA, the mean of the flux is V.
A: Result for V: 6.47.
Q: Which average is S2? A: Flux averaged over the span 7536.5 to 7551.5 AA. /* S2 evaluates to 6.45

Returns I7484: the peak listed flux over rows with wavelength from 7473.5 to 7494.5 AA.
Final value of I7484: 6.799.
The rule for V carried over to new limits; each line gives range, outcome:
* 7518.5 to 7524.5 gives 6.54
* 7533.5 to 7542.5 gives 6.7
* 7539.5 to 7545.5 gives 6.54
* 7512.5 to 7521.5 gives 6.51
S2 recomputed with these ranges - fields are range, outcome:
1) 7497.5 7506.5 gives 6.16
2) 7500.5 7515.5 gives 6.42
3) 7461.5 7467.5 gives 6.64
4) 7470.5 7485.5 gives 6.4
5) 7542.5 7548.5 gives 6.3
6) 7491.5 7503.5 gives 6.23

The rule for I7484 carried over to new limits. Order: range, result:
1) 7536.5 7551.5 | 6.882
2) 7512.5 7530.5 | 6.865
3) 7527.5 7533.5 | 6.336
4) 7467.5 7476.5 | 7.05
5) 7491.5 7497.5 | 6.366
